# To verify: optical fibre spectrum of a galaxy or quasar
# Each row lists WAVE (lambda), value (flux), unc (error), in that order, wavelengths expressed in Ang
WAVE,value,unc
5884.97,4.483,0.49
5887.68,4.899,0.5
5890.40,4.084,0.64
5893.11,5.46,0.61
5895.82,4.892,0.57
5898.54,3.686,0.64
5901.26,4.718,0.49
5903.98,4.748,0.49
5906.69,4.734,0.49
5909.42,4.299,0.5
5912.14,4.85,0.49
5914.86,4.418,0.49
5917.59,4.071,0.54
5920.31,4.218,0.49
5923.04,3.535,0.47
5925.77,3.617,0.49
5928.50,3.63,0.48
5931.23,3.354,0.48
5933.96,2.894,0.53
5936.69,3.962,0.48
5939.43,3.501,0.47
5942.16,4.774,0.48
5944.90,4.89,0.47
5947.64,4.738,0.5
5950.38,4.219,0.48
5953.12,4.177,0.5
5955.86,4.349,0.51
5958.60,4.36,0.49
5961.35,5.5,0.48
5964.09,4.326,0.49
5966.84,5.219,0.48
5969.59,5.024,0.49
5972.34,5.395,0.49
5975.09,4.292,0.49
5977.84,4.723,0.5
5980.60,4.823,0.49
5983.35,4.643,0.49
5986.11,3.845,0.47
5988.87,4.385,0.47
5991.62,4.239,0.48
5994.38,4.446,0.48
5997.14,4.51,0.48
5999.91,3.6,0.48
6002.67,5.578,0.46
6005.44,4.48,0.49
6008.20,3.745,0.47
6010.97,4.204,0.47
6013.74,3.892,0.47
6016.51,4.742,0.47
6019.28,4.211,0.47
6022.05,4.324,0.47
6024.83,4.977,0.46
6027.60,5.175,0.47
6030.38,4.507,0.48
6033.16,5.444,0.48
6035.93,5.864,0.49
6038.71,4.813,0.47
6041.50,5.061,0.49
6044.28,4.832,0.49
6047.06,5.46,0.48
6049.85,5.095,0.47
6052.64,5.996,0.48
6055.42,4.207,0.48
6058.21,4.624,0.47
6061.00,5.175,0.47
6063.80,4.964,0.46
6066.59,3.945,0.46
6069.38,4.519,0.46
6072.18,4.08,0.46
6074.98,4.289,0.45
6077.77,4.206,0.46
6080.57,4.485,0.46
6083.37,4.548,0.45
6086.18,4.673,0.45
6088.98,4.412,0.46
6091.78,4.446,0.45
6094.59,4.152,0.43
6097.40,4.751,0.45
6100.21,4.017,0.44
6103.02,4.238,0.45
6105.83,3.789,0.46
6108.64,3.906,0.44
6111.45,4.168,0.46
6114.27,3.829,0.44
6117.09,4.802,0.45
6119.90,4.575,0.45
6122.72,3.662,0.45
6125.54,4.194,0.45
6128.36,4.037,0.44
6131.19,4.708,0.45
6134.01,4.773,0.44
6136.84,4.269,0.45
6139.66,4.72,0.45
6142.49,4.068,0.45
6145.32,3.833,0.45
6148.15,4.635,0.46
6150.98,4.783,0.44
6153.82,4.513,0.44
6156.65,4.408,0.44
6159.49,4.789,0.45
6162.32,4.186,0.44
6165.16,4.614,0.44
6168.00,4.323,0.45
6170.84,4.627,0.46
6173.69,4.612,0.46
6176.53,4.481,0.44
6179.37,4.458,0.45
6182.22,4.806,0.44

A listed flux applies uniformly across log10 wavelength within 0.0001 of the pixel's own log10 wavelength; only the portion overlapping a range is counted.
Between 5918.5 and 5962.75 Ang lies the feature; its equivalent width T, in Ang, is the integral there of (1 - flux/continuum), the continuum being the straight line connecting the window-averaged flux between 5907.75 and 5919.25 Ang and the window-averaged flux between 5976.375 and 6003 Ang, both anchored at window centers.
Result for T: 3.1 Ang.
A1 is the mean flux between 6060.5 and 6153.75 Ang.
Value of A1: 4.35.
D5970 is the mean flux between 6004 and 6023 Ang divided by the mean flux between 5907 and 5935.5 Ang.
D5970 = 1.08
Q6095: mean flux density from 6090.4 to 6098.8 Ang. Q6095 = 4.45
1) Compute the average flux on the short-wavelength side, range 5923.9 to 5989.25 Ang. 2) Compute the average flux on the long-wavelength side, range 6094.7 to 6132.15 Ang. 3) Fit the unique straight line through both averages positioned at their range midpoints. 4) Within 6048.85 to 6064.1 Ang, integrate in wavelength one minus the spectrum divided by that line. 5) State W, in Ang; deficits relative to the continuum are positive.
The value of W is -2.7 Ang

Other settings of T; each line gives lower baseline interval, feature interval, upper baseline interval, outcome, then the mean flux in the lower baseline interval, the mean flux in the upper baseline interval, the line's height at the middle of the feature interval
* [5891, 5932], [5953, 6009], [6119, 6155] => -3.36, 4.29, 4.36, 4.31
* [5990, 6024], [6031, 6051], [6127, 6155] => -3.82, 4.34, 4.43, 4.37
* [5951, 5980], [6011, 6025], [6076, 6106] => 0.65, 4.73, 4.36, 4.57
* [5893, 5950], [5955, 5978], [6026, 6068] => -1.61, 4.21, 5.01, 4.5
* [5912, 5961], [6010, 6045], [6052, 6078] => -2.67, 4.1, 4.58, 4.44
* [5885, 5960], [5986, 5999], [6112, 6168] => 0.00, 4.27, 4.38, 4.3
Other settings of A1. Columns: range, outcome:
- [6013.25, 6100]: 4.7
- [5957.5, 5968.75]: 4.87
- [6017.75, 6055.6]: 5.02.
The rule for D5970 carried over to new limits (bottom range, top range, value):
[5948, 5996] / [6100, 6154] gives 0.93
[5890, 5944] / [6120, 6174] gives 1.05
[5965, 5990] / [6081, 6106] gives 0.93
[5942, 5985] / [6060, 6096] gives 0.94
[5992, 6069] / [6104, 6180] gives 0.92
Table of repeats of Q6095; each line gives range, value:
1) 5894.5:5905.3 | 4.51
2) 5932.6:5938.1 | 3.43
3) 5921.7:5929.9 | 3.59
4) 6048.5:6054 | 5.54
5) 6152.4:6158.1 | 4.46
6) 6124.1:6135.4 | 4.42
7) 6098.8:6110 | 3.99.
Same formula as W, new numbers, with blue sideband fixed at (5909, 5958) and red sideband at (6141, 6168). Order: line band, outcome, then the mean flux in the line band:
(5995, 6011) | -0.69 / 4.37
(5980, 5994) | -0.68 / 4.37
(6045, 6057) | -2.53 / 5.16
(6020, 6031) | -1.32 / 4.73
